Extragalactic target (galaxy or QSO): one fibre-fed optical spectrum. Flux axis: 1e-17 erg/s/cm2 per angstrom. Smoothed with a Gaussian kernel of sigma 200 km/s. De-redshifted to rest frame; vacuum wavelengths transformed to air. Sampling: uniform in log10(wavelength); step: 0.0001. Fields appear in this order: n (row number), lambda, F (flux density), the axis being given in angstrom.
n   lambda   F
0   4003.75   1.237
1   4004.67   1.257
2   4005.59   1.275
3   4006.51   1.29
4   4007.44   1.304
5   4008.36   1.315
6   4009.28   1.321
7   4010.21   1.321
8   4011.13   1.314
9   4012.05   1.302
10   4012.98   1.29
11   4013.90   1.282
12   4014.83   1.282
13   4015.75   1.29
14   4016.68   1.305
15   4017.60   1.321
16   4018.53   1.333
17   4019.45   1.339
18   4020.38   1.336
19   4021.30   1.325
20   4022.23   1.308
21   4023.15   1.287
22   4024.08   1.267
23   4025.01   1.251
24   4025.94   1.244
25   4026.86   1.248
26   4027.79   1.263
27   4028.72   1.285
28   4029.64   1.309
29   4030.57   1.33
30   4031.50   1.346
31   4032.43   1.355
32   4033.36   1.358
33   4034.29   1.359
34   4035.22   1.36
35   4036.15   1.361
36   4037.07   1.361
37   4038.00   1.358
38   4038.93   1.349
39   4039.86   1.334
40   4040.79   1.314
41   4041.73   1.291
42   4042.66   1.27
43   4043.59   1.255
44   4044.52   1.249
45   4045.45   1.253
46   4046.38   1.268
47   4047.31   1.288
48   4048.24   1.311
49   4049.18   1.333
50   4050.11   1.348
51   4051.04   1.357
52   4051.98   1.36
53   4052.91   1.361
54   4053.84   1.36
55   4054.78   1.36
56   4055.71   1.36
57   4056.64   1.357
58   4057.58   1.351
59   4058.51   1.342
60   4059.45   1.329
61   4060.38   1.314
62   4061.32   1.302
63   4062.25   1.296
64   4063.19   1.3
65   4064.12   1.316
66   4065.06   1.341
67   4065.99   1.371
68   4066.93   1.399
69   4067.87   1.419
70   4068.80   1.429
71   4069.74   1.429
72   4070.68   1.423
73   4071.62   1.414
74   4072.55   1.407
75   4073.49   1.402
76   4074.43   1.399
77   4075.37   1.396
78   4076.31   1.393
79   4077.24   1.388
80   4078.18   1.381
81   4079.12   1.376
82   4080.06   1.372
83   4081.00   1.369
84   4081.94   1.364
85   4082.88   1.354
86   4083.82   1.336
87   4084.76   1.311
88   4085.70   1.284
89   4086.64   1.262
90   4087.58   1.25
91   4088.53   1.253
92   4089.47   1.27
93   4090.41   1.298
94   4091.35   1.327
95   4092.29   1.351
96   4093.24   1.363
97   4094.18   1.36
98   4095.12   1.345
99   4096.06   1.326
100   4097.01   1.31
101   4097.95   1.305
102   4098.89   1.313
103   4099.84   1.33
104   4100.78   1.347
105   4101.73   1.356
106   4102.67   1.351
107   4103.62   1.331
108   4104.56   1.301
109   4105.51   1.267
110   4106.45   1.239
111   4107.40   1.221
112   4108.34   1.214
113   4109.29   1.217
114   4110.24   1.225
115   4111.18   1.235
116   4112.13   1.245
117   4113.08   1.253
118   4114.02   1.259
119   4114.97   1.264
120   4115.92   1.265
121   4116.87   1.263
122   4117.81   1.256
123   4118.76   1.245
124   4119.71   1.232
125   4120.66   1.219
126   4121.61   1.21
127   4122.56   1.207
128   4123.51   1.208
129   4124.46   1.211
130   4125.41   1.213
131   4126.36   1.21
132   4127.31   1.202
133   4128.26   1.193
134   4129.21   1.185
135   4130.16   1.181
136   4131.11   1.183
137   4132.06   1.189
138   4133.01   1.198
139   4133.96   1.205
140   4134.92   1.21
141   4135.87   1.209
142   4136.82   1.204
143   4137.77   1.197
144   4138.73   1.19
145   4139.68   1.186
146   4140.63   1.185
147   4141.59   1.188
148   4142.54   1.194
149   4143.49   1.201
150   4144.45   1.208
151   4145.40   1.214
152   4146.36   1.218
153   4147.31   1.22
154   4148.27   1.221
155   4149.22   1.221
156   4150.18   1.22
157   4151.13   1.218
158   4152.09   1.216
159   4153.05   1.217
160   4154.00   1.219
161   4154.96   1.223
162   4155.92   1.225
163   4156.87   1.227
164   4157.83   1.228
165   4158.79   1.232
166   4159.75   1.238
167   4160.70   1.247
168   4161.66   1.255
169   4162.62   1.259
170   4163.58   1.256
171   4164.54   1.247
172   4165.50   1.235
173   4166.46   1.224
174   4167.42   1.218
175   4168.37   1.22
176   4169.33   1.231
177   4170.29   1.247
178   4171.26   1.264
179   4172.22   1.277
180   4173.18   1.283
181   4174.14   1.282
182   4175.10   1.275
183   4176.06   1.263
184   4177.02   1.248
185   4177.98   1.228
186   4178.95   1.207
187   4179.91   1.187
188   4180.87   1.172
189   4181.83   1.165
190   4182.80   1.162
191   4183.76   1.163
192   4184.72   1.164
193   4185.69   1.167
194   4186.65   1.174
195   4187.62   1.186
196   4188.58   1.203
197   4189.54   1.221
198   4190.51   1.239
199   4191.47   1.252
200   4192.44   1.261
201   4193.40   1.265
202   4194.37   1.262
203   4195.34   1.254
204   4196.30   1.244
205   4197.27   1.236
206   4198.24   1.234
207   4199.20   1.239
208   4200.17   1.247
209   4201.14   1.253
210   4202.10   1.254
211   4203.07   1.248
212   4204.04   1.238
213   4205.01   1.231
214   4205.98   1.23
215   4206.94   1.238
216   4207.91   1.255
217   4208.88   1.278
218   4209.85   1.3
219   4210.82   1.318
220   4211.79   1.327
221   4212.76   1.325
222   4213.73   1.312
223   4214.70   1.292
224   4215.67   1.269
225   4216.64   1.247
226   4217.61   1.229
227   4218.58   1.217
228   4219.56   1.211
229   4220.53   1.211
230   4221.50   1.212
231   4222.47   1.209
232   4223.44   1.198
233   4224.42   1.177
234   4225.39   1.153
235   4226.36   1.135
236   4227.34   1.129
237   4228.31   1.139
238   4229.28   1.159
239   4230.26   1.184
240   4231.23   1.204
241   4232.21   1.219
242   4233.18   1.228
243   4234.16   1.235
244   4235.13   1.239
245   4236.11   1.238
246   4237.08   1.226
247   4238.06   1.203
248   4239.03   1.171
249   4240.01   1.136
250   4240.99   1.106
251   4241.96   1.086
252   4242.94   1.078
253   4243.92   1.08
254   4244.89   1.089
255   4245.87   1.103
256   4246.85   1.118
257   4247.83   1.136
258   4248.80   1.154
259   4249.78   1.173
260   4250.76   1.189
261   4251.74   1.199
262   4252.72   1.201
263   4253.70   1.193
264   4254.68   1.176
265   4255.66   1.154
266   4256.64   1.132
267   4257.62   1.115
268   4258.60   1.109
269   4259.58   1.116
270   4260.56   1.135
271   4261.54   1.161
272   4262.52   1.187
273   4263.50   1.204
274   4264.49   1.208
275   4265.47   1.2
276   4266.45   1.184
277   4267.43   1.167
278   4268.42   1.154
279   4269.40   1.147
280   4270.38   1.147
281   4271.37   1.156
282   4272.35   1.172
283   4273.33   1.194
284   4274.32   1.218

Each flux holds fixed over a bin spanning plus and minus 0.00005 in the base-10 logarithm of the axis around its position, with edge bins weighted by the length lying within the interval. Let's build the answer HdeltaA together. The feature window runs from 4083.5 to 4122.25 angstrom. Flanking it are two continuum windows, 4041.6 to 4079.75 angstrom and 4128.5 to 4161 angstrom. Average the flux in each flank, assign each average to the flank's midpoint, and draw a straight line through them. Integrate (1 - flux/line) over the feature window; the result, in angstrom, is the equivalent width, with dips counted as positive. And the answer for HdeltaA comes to -0.1 angstrom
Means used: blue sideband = 1.35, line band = 1.28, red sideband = 1.21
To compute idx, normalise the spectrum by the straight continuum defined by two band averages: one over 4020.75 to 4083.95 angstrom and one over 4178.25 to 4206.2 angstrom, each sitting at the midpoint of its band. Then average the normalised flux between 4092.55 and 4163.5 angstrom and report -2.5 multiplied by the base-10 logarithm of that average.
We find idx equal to 0.03 mag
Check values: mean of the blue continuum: 1.34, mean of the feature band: 1.24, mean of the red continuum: 1.22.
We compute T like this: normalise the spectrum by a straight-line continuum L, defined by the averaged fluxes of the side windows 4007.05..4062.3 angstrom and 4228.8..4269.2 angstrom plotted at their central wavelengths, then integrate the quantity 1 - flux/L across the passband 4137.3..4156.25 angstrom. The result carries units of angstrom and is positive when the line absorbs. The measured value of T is 0.4 angstrom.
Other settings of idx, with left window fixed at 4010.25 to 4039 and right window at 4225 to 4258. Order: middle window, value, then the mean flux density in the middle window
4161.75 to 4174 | -0.031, 1.25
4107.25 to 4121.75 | 0.009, 1.24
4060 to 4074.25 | -0.072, 1.37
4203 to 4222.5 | -0.068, 1.26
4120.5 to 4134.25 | 0.036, 1.2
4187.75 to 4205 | -0.044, 1.24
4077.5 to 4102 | -0.050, 1.33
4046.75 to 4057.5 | -0.041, 1.34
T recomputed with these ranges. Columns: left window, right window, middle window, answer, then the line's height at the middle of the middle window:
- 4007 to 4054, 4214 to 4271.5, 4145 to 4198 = -0.3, 1.22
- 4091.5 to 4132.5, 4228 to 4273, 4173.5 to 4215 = -1.3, 1.2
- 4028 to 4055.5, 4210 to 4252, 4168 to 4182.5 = 0.0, 1.23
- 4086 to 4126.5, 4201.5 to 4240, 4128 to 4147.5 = 1.0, 1.26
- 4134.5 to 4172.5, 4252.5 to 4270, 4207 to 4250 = -0.6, 1.18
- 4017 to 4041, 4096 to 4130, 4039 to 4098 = -2.3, 1.29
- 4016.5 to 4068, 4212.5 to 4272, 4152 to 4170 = 0.0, 1.24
